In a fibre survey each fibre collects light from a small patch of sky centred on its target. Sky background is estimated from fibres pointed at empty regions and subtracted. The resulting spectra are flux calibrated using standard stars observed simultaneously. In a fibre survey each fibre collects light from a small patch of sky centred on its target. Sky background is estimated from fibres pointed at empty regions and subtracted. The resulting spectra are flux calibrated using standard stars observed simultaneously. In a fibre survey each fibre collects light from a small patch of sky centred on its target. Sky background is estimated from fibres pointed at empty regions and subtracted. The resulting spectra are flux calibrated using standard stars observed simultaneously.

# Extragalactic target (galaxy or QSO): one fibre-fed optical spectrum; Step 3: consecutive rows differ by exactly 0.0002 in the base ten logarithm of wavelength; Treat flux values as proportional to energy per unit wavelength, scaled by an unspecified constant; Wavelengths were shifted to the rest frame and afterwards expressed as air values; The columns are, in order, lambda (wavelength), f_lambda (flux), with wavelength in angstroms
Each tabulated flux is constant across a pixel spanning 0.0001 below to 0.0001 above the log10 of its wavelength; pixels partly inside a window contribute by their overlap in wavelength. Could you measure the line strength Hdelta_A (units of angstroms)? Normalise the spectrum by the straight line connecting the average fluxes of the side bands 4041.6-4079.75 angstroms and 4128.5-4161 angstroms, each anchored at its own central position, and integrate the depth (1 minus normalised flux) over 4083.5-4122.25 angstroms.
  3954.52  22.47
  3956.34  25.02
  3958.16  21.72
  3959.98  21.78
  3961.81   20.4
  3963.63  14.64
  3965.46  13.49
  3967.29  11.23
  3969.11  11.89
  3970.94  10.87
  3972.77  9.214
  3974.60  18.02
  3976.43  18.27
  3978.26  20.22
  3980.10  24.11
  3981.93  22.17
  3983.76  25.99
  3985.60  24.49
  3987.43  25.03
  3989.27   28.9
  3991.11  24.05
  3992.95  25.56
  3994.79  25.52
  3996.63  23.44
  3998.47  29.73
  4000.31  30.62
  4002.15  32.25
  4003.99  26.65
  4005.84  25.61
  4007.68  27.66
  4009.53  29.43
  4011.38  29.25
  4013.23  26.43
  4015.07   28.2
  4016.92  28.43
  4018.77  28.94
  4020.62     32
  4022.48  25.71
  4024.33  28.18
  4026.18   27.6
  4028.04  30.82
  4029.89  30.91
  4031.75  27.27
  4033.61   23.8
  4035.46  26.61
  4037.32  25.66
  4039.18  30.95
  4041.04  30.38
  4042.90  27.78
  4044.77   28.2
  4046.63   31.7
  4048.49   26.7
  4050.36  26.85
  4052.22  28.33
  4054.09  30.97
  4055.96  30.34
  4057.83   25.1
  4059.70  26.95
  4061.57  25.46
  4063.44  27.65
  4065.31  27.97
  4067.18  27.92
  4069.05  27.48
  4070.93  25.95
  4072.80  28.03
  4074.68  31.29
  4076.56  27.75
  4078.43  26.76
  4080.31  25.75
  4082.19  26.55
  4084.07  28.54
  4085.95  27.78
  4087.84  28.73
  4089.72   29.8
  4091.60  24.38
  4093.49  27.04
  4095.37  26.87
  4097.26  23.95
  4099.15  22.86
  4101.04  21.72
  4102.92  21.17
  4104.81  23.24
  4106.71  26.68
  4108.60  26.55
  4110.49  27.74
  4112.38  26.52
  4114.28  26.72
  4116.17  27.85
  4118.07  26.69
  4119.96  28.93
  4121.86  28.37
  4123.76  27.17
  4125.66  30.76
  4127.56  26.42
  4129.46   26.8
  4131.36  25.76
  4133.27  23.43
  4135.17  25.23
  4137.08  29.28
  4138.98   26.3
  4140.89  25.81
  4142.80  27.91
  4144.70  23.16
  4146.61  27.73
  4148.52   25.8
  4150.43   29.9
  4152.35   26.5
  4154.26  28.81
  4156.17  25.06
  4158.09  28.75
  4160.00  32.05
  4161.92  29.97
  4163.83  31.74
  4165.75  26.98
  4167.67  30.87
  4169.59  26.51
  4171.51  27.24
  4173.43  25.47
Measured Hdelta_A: 1.7 angstroms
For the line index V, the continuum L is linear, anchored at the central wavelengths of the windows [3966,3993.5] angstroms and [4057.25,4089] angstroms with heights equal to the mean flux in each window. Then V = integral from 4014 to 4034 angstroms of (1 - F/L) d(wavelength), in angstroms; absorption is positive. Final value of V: -4.3 angstroms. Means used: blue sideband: 19.8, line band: 28.5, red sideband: 27.4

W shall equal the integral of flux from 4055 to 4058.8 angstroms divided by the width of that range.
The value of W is 27.7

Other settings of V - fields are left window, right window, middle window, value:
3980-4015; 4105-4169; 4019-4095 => -2.4 angstroms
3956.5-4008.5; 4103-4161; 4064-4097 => -2.9 angstroms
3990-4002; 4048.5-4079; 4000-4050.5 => -2.0 angstroms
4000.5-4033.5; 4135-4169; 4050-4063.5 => 0.3 angstroms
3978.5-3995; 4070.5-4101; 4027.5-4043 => -1.4 angstroms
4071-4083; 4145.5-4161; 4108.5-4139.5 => 0.8 angstroms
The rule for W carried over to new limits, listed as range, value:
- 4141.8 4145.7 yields 25.6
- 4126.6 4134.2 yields 25.6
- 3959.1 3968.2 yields 16.3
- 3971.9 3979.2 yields 16.5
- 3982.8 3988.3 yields 25.2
